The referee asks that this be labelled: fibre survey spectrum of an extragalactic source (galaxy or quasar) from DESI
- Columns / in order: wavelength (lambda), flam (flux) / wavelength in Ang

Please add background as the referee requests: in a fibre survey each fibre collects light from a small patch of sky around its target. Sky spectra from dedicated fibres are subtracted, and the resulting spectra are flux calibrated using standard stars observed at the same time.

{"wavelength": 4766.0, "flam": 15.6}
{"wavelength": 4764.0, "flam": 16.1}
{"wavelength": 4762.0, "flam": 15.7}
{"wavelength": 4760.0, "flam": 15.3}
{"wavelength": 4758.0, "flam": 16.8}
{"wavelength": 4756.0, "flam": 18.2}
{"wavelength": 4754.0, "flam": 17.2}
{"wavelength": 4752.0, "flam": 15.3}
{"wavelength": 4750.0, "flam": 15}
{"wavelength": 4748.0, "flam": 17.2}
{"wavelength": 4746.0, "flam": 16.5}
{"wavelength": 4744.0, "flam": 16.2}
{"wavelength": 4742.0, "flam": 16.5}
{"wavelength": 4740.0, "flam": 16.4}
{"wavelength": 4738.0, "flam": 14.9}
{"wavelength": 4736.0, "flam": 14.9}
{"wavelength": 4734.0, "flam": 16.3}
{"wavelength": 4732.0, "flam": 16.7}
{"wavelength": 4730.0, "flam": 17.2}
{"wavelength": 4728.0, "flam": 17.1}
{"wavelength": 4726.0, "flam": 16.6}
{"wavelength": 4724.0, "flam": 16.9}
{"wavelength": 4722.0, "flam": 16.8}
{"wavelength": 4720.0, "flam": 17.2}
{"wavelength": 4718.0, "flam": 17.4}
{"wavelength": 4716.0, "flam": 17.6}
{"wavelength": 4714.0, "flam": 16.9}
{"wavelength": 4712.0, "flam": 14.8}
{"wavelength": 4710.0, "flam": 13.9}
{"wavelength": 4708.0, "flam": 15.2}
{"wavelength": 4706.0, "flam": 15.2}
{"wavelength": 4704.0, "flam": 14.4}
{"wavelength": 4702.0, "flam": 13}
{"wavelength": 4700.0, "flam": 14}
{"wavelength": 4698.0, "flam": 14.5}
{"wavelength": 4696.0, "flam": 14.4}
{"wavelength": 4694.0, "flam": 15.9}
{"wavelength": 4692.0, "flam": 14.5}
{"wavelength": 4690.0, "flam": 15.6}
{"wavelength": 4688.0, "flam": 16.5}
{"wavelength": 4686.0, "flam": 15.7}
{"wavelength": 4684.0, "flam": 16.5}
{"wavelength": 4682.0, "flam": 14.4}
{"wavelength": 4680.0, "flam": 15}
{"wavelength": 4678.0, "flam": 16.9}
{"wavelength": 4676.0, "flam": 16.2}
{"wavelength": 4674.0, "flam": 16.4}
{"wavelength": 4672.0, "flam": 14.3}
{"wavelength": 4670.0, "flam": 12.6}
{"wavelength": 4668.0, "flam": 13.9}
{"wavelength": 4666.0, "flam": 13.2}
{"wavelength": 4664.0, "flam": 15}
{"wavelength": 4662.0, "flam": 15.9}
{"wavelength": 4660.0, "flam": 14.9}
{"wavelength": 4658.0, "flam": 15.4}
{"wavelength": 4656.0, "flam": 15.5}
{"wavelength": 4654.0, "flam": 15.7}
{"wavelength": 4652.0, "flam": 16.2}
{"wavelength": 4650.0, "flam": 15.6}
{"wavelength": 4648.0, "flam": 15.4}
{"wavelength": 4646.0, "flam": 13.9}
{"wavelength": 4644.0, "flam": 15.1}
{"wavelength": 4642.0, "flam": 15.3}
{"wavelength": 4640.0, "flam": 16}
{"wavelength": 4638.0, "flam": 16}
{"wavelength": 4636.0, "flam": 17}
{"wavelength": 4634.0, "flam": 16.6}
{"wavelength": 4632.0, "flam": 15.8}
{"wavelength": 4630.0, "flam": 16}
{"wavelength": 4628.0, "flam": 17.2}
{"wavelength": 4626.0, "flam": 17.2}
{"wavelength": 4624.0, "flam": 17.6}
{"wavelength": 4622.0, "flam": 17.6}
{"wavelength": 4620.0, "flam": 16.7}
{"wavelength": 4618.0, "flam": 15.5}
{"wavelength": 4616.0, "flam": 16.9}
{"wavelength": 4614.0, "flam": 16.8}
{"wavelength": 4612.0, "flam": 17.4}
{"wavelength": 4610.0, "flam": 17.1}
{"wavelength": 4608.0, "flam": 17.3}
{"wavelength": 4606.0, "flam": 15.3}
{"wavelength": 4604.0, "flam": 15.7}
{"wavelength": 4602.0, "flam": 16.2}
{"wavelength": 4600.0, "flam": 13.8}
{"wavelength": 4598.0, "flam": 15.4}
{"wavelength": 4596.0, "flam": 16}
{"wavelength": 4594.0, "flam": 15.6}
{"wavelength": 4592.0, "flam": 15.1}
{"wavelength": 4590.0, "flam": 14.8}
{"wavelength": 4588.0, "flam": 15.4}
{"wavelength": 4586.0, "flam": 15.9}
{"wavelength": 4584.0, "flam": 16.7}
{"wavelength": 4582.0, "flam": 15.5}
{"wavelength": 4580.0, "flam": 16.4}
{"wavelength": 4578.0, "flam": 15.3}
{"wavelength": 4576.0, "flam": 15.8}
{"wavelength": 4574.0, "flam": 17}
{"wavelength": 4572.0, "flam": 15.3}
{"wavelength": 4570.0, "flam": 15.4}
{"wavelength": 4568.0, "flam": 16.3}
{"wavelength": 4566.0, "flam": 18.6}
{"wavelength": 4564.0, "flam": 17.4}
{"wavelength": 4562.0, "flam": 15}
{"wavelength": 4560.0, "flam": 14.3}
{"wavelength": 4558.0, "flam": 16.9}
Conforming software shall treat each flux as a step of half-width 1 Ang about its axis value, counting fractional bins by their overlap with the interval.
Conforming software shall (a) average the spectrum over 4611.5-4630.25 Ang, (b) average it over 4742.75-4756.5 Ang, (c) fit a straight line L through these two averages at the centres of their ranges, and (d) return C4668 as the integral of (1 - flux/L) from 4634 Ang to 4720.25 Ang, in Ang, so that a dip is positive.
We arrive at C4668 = 7.2 Ang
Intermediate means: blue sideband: 16.9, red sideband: 16.5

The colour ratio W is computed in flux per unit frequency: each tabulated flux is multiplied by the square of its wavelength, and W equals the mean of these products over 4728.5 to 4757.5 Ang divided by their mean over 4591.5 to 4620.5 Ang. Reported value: 1.08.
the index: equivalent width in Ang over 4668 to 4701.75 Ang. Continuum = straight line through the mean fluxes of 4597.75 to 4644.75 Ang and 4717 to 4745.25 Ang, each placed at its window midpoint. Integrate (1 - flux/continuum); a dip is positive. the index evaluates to 2.7 Ang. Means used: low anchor 16.3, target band 15.1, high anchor 16.5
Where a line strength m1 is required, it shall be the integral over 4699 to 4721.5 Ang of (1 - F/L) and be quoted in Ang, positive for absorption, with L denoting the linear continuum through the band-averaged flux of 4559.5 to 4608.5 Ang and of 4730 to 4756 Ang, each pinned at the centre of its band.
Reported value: 0.96 Ang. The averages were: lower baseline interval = 15.8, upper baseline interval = 16.2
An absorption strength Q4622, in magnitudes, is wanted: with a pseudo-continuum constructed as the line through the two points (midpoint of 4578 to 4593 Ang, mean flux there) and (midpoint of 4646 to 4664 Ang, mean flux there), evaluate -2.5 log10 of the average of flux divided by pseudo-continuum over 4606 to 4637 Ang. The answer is -0.08 mag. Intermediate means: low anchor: 15.7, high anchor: 15.5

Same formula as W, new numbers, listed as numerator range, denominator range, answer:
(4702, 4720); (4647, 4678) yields 1.05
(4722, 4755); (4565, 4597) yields 1.10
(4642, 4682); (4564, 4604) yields 0.99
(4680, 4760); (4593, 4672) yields 1.05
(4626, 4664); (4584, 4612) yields 1.02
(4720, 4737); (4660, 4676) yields 1.17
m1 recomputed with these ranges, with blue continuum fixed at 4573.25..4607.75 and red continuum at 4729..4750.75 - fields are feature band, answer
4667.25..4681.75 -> 0.8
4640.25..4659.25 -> 0.6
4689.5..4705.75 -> 1.5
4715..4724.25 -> -0.6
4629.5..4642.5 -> -0.3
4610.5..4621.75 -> -0.7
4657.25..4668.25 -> 0.8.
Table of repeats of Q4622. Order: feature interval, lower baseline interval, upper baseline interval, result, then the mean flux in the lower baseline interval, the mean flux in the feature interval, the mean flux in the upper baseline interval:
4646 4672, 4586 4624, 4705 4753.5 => 0.09 mag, 16.1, 14.9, 16.2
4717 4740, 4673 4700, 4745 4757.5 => -0.02 mag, 15.5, 16.5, 16.6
